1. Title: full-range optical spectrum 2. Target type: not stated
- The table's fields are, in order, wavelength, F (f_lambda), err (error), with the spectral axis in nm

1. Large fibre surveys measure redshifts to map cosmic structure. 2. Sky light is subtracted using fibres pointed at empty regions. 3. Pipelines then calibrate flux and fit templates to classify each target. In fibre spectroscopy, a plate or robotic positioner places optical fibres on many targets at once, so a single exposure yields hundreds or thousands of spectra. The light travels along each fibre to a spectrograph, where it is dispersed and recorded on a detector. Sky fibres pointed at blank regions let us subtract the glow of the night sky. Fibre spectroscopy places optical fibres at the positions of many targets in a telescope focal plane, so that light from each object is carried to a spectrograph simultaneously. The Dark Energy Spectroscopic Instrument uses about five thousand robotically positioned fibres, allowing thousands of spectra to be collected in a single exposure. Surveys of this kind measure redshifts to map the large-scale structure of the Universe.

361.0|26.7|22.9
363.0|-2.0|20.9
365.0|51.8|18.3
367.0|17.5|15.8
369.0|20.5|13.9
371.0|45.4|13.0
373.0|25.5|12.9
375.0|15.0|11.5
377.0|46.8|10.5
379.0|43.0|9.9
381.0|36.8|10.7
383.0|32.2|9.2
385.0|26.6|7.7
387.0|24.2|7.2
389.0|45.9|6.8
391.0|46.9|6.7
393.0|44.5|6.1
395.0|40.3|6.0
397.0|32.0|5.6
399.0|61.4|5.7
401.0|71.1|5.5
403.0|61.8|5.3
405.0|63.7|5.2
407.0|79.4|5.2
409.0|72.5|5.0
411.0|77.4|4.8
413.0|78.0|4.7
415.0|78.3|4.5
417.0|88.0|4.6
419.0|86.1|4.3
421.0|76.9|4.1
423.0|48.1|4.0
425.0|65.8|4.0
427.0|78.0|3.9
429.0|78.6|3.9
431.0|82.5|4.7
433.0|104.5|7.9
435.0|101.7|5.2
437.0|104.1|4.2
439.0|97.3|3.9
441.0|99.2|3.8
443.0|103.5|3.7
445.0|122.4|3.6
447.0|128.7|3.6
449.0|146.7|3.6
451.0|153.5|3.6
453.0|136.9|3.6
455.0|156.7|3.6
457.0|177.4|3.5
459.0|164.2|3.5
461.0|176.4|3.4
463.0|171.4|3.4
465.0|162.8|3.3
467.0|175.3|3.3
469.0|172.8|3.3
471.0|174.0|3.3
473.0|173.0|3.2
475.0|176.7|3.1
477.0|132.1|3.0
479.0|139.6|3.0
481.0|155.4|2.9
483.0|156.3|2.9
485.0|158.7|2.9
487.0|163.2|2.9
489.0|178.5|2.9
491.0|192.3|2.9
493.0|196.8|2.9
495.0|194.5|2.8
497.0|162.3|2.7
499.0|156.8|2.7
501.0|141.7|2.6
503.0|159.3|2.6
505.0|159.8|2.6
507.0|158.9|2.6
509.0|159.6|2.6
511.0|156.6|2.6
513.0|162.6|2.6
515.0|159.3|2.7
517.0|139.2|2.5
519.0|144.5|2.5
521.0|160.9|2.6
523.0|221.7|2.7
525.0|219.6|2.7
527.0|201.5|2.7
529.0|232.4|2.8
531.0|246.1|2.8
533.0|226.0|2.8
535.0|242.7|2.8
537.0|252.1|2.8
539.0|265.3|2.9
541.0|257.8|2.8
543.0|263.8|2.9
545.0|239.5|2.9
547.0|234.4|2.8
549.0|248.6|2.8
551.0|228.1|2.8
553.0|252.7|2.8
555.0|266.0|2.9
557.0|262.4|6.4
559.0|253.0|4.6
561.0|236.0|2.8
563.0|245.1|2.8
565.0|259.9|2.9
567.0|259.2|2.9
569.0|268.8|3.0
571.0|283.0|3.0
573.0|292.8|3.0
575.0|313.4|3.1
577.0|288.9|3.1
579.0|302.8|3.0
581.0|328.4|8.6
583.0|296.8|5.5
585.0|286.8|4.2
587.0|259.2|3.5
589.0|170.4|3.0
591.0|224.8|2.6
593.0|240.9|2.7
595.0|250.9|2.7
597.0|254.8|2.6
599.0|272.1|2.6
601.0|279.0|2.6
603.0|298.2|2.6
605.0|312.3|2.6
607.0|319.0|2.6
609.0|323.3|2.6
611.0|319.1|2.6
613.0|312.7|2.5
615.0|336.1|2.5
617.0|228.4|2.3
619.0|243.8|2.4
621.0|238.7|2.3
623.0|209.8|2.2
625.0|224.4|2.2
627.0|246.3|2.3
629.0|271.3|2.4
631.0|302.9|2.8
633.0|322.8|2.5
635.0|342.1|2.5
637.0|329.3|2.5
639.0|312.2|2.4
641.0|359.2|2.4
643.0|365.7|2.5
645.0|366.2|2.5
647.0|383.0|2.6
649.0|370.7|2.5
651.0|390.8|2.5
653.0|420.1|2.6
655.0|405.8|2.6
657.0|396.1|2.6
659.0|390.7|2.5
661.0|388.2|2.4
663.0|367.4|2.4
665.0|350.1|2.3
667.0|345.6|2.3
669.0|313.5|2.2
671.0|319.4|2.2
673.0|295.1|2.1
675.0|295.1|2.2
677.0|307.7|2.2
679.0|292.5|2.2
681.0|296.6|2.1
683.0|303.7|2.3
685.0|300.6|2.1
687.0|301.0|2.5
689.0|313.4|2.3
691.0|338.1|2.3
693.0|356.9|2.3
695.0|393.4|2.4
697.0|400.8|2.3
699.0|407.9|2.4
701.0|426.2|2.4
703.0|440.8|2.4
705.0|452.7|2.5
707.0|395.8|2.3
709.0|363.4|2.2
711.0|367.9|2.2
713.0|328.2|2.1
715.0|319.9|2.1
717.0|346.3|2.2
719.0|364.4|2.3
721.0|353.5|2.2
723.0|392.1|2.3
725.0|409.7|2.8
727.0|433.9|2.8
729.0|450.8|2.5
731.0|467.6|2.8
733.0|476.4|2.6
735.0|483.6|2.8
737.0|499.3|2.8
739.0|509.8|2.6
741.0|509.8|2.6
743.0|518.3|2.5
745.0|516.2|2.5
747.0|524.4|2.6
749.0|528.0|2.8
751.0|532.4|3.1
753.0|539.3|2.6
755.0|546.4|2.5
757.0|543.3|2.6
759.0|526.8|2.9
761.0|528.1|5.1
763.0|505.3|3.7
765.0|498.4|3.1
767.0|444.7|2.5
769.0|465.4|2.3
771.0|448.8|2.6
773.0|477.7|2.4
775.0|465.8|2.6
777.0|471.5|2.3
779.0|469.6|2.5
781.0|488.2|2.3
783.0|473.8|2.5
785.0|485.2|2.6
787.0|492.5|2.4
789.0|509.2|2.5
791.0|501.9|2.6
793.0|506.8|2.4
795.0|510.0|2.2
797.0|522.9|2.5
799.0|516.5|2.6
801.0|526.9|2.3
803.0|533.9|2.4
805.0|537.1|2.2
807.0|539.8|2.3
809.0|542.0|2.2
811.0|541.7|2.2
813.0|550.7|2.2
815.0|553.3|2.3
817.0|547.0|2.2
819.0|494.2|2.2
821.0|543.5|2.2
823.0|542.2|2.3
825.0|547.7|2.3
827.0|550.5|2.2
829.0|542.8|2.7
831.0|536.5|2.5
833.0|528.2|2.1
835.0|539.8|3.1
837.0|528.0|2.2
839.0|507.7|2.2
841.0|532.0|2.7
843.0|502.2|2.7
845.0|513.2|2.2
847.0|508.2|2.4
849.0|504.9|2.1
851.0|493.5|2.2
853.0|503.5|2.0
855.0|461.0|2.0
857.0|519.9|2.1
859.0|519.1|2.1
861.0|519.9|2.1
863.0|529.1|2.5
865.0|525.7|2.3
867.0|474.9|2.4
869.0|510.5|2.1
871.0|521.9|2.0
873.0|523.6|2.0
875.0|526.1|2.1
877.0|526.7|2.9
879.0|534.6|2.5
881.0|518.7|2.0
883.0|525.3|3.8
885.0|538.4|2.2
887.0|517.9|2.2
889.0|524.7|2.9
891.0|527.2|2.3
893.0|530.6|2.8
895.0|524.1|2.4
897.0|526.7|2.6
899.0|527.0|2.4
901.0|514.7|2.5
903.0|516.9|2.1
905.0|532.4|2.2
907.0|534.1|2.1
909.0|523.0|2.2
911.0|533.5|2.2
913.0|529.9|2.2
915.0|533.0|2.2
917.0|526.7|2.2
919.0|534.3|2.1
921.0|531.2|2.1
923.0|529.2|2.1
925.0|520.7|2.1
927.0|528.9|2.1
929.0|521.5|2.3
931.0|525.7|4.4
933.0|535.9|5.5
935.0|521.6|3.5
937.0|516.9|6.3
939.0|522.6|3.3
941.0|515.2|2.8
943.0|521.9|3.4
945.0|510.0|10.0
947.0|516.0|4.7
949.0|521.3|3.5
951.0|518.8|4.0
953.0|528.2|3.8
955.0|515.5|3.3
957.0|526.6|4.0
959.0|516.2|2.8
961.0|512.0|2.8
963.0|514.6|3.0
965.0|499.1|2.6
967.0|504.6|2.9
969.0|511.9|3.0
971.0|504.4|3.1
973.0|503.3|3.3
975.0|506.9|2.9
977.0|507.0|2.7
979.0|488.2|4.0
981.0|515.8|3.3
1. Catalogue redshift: 0.000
